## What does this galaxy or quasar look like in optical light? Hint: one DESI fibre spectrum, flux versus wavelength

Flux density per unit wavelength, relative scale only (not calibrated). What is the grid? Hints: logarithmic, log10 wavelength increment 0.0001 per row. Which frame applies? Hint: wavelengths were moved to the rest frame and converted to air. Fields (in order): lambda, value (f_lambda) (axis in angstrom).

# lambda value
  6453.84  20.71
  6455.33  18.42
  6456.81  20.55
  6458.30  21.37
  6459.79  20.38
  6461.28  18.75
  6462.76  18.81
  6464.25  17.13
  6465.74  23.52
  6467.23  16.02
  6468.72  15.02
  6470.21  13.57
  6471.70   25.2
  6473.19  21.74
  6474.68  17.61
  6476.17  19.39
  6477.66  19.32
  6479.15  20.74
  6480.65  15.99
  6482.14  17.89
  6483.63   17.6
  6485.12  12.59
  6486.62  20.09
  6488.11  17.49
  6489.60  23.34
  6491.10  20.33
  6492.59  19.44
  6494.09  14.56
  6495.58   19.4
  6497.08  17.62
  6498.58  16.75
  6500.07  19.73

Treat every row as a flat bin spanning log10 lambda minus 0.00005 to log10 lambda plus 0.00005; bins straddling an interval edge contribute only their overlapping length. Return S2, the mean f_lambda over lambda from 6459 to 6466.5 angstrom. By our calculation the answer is 19.7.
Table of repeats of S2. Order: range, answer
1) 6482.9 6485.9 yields 15.1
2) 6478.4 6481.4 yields 18.3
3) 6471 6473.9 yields 23.5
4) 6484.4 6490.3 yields 18.4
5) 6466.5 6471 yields 15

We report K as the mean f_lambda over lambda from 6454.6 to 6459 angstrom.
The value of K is 20.1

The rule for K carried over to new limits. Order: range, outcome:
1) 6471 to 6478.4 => 20.6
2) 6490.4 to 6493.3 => 19.9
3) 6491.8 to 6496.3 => 17.8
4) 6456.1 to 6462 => 20.2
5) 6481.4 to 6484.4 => 17.7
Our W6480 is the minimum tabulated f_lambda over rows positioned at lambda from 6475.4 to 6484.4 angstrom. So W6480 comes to 15.99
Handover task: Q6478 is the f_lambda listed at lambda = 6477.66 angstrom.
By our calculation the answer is 19.32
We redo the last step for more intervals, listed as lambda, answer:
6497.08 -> 17.62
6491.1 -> 20.33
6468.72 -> 15.02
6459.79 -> 20.38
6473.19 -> 21.74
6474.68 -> 17.61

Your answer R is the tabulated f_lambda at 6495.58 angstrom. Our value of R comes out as 19.4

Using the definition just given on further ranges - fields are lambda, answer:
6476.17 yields 19.39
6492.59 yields 19.44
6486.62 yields 20.09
